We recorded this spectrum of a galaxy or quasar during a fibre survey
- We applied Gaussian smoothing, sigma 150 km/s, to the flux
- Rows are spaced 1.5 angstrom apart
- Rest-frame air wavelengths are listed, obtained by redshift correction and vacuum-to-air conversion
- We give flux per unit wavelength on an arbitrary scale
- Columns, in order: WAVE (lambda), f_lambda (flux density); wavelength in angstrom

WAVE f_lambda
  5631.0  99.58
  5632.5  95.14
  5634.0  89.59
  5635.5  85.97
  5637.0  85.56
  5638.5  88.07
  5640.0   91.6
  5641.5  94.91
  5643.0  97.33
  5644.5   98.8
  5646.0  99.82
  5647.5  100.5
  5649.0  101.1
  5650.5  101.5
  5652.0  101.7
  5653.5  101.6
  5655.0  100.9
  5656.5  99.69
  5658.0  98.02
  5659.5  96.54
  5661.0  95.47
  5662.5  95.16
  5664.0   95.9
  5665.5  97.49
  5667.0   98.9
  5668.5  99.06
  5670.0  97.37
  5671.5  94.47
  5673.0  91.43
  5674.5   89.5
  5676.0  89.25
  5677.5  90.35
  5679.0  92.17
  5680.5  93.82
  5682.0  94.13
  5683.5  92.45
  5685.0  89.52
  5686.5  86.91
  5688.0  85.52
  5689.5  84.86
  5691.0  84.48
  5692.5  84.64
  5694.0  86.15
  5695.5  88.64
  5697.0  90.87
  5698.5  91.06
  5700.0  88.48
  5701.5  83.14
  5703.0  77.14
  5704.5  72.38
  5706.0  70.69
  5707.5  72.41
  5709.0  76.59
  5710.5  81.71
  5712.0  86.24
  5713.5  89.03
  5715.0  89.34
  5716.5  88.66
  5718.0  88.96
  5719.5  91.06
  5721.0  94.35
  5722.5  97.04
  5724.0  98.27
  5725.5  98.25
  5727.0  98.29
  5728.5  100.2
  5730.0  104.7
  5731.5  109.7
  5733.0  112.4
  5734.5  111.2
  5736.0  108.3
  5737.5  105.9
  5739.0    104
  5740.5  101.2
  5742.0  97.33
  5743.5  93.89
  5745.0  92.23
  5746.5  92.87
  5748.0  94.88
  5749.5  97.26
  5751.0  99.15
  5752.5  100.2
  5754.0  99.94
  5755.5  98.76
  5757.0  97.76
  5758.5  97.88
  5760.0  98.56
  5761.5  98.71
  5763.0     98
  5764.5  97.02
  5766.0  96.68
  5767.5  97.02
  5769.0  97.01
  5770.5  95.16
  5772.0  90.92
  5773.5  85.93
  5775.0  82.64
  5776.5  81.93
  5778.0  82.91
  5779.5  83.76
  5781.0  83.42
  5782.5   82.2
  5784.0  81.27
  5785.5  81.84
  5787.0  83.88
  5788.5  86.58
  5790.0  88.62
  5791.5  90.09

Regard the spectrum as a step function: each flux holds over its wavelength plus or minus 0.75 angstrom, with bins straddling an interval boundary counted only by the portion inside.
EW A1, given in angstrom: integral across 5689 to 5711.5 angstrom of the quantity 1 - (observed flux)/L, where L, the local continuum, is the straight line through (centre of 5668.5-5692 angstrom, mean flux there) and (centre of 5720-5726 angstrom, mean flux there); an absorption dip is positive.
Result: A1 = 2.7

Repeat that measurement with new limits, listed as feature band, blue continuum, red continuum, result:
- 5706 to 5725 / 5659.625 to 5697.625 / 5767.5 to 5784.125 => 0.53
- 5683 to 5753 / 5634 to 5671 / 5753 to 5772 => 3.60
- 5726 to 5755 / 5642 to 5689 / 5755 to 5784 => -2.65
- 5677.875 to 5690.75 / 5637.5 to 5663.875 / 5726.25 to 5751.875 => 1.21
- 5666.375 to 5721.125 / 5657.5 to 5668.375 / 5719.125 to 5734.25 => 6.21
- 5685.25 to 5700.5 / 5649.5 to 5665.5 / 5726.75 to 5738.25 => 2.27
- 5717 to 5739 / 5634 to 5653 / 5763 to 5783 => -2.36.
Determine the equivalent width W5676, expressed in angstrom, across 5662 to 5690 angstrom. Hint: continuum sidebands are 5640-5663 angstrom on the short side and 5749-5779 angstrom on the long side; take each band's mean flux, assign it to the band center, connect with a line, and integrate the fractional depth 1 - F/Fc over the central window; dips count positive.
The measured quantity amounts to 1.5 angstrom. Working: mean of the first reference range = 98.7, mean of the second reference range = 94.6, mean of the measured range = 92.6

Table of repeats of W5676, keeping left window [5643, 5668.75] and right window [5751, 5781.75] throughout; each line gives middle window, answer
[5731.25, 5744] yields -1.4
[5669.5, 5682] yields 0.7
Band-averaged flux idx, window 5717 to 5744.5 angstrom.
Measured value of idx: 101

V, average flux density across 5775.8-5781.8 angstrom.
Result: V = 83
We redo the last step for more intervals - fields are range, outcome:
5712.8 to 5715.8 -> 89.2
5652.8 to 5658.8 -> 100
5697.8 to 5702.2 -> 87.6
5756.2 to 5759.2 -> 97.8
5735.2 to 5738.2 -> 107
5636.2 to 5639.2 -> 86.8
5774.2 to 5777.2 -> 82.4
